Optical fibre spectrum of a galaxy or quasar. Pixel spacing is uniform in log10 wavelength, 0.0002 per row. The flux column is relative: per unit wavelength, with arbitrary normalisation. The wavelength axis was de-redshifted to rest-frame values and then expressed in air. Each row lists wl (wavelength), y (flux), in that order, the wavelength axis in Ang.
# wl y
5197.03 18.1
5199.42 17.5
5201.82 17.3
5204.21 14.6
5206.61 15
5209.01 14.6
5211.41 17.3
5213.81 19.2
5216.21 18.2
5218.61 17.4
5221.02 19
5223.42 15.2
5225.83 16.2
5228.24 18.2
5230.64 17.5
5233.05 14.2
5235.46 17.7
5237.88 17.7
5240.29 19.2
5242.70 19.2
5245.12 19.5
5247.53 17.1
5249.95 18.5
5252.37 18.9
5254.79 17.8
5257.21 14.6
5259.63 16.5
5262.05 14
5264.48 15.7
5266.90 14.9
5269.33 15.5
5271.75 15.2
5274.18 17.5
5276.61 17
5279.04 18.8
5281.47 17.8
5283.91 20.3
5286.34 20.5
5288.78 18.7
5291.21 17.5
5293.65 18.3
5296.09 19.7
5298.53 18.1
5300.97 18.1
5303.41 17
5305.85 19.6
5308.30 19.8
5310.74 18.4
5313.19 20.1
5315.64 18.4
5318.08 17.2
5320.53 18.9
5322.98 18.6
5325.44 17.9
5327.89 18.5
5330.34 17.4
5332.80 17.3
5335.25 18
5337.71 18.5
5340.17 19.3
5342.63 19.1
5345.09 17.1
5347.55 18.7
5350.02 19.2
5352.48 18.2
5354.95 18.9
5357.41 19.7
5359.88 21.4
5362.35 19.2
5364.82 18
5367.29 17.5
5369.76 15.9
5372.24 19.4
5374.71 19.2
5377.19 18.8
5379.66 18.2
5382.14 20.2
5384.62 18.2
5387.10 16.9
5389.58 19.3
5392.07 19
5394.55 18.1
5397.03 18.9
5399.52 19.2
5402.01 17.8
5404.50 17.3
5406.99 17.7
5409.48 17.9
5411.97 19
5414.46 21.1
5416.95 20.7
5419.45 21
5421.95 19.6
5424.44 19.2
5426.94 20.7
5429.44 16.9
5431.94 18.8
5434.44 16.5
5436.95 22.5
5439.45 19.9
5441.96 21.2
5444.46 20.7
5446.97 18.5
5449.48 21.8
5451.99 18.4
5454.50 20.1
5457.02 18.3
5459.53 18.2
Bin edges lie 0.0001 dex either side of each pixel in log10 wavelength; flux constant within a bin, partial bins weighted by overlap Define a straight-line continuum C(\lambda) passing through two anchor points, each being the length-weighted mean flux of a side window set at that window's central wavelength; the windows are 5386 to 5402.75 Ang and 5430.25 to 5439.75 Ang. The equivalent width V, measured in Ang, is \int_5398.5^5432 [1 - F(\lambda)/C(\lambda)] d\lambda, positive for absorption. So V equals -0.3 Ang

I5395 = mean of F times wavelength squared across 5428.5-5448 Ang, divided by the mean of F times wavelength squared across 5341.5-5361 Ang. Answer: 1.05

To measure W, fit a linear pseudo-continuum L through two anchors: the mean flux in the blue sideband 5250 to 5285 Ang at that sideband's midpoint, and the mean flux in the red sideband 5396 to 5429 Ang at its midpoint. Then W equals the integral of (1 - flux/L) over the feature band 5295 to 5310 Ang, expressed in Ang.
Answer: -1.1 Ang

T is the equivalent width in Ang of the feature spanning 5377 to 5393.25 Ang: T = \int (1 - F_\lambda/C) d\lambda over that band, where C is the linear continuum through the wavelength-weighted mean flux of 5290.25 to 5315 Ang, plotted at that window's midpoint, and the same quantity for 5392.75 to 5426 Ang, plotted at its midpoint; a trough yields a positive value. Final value 0.3 Ang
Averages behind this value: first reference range 18.7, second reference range 19.1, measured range 18.6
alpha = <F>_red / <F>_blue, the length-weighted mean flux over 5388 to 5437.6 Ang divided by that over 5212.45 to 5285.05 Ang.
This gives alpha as 1.10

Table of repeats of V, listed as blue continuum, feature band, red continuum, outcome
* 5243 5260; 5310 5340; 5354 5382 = 0.15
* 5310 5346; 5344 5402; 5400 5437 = 0.05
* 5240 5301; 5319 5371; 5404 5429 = 0.26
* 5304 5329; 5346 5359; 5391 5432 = -0.10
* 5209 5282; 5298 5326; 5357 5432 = -0.99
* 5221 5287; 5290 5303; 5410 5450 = -0.29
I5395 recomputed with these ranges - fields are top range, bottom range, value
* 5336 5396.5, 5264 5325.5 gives 1.06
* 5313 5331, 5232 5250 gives 1.06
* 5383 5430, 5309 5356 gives 1.06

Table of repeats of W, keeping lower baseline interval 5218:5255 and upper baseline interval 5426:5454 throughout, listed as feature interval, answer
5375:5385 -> 0.1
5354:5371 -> 0.2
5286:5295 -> -0.2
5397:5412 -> 0.9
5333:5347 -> 0.3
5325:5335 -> 0.4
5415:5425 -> -0.4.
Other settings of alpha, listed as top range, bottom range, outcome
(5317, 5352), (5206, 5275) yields 1.08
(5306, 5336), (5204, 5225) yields 1.10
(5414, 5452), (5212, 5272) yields 1.16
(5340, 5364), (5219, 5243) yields 1.10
